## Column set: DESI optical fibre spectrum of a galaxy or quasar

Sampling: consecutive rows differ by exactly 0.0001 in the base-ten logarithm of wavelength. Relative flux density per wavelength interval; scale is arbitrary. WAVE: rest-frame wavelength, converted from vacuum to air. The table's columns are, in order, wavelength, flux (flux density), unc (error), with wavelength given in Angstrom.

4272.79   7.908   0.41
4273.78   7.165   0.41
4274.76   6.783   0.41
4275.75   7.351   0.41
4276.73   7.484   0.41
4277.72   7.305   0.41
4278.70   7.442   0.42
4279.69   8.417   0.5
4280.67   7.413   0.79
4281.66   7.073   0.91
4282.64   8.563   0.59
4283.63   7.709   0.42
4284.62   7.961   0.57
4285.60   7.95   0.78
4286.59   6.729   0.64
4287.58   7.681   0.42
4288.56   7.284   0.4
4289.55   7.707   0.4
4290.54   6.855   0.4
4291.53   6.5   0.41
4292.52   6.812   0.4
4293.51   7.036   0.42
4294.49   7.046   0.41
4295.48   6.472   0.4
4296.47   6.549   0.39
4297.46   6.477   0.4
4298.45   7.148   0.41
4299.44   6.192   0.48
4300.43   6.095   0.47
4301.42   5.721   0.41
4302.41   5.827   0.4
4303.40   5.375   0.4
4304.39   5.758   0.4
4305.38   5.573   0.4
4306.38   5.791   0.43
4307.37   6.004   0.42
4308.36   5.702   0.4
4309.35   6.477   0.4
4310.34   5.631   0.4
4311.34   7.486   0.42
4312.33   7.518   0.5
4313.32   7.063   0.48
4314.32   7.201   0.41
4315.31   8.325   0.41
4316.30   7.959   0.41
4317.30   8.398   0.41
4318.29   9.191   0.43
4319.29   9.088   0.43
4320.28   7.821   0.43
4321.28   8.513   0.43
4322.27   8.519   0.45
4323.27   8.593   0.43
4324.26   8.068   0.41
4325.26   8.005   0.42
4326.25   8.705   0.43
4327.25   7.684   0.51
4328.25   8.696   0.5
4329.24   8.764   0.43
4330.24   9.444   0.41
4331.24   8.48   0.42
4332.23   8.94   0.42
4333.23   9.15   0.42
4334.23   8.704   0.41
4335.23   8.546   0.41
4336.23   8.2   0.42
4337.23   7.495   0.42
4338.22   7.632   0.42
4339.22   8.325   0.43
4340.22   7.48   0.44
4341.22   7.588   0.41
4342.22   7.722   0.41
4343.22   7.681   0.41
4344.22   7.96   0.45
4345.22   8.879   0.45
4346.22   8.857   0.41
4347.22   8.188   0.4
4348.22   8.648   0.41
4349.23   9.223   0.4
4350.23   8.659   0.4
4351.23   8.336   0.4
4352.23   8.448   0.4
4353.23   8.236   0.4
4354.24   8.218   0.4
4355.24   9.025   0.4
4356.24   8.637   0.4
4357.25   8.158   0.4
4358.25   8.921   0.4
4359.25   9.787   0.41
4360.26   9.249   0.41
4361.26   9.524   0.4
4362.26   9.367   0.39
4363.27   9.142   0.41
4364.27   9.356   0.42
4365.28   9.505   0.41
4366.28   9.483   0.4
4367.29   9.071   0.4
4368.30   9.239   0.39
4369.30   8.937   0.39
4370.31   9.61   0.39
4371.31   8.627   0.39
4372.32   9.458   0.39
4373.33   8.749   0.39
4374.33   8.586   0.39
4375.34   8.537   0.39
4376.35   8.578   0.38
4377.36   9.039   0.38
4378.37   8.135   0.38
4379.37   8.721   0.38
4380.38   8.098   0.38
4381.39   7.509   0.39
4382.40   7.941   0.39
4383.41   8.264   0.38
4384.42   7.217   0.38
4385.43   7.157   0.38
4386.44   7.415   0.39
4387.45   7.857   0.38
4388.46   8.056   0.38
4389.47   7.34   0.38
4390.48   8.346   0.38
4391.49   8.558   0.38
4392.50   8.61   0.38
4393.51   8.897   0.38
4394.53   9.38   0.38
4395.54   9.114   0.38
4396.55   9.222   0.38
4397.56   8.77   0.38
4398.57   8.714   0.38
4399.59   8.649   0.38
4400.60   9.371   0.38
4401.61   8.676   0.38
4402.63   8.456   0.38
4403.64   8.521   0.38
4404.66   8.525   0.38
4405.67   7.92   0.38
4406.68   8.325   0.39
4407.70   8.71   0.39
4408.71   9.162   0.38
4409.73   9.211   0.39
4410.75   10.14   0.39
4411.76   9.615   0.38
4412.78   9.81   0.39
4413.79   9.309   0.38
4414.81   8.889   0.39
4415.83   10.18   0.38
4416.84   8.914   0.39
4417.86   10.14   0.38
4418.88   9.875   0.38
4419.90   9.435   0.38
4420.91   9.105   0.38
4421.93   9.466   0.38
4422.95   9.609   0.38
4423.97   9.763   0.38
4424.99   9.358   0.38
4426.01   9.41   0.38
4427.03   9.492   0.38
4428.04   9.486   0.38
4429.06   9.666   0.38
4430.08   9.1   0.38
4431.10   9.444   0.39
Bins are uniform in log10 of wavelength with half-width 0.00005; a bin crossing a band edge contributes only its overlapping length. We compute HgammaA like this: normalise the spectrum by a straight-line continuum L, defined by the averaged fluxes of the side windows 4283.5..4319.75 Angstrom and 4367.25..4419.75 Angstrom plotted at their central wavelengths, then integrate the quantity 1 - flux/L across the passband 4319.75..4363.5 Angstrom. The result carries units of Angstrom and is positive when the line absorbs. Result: -4.5 Angstrom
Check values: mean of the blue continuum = 6.92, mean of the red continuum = 8.74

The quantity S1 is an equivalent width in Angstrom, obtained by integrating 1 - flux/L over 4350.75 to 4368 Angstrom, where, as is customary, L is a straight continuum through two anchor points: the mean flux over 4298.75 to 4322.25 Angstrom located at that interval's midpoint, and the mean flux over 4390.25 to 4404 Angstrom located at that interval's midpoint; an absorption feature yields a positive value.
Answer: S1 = -2.1 Angstrom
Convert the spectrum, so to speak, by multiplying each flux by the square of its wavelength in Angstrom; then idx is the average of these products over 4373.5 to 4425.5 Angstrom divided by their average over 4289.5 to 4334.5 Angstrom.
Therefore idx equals 1.24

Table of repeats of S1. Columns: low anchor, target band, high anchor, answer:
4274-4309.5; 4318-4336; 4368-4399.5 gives -2.7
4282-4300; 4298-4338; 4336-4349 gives 0.5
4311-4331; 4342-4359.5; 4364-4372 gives 0.7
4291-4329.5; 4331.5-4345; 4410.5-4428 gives -0.6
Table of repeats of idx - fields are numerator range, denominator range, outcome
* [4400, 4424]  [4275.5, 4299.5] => 1.34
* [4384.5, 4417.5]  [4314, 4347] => 1.08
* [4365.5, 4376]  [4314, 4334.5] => 1.09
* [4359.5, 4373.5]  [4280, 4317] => 1.40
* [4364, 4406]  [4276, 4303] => 1.26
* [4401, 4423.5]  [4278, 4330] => 1.32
